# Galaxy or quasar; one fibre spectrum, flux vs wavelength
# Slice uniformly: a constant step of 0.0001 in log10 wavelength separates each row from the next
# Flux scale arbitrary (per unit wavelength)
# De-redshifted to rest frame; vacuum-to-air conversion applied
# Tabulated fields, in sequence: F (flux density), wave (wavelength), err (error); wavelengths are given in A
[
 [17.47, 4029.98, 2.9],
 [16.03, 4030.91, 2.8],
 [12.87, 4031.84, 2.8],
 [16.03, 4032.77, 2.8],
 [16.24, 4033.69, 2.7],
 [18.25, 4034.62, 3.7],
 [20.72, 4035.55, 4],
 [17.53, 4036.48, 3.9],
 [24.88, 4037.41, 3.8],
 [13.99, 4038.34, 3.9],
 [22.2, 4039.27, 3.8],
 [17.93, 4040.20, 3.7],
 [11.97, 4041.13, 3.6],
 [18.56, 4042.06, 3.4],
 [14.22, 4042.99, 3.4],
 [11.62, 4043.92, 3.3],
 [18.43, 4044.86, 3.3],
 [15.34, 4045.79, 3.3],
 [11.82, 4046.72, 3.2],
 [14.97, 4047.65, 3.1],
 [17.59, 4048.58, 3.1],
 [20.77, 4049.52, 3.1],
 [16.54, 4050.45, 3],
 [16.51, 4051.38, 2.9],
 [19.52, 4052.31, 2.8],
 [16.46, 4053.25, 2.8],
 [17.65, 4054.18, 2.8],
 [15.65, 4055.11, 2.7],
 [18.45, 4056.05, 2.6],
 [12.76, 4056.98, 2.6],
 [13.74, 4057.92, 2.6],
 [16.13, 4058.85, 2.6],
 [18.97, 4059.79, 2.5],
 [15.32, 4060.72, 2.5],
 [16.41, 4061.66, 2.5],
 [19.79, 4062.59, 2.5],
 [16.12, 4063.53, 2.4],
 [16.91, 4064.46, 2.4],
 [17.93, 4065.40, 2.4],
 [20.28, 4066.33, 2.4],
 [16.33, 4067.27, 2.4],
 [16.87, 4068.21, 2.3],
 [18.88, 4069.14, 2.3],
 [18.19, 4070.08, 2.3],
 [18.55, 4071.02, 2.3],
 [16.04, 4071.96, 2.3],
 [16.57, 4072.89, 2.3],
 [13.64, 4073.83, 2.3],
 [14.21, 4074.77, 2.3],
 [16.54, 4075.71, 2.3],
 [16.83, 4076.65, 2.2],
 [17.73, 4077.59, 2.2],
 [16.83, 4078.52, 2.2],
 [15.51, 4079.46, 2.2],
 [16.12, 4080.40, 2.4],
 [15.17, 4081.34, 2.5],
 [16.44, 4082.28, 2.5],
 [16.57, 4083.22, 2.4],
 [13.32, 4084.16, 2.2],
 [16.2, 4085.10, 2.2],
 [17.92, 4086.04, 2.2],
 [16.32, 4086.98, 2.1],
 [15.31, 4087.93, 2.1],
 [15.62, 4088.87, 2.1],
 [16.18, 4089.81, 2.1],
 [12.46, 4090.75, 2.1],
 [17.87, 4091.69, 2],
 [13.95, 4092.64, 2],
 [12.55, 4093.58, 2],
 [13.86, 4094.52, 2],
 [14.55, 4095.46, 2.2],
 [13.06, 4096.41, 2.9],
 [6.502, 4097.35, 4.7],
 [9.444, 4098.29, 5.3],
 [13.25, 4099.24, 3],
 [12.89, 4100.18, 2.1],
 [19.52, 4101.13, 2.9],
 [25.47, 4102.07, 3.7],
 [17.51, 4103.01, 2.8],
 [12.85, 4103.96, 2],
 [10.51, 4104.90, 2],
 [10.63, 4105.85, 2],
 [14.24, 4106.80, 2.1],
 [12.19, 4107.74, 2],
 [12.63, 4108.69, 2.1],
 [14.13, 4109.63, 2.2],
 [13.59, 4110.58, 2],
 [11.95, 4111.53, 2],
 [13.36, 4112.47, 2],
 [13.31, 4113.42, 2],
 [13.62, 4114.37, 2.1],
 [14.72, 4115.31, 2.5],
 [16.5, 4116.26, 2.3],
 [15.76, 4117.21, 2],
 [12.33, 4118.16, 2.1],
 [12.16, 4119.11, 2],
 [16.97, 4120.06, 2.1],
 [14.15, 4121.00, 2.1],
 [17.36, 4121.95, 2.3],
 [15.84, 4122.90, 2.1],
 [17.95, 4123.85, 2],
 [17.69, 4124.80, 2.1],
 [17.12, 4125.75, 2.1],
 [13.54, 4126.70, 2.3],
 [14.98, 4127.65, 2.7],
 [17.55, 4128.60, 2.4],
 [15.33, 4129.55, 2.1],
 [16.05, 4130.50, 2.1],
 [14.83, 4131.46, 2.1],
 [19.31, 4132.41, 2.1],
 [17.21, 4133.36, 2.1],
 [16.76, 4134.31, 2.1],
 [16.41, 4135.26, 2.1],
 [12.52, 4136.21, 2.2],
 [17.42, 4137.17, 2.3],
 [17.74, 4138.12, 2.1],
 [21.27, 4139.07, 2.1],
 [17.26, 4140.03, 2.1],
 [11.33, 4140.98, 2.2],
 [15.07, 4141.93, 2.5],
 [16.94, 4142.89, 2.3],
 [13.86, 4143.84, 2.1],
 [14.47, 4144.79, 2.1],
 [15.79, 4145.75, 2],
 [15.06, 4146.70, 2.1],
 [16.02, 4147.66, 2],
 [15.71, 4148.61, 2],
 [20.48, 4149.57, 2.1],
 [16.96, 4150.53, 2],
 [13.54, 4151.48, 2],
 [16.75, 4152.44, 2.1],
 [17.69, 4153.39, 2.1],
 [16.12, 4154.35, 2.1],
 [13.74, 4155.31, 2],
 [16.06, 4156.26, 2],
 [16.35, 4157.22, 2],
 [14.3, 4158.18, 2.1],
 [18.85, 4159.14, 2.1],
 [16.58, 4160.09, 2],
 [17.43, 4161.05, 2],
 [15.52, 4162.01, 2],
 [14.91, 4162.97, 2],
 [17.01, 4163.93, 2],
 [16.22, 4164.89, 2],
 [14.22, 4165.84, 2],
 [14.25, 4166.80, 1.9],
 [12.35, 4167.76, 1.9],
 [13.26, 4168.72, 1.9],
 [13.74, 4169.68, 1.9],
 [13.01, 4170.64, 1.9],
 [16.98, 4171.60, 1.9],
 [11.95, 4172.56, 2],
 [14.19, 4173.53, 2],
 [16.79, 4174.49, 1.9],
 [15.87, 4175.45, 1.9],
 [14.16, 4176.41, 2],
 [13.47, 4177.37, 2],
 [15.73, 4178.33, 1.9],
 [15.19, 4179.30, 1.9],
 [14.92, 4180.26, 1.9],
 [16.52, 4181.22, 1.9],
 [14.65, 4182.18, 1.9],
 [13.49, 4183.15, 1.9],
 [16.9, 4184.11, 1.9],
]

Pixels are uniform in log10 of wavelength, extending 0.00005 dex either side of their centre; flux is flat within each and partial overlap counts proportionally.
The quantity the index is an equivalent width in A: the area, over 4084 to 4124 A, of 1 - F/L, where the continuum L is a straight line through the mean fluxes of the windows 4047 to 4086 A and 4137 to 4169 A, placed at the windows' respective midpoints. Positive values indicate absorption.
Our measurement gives 4.8 A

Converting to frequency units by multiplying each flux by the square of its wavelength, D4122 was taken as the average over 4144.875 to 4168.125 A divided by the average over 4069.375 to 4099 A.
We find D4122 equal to 1.09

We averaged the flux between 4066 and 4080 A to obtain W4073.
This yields 16.8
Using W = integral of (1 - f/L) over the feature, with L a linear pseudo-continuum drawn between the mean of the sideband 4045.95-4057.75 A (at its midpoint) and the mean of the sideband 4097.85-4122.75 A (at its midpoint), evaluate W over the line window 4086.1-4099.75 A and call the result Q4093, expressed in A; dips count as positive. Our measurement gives 1.09 A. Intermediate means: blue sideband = 16.5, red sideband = 14.3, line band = 13.8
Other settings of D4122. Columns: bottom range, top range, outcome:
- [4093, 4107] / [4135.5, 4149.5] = 1.18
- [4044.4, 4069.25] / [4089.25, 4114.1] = 0.84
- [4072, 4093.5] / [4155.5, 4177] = 1.00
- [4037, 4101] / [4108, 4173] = 1.00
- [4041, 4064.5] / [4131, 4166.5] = 1.04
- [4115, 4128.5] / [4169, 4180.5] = 0.96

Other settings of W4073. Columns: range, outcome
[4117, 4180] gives 15.7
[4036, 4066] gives 16.8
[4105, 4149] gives 15.2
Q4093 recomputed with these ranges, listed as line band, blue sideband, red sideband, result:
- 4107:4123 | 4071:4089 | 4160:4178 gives 1.5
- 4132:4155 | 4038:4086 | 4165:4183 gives -1.9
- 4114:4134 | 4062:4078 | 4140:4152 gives 0.2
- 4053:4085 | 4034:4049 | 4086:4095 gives -1.4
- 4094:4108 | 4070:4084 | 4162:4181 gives 1.8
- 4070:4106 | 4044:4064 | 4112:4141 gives 2.2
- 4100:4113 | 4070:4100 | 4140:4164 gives 0.7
